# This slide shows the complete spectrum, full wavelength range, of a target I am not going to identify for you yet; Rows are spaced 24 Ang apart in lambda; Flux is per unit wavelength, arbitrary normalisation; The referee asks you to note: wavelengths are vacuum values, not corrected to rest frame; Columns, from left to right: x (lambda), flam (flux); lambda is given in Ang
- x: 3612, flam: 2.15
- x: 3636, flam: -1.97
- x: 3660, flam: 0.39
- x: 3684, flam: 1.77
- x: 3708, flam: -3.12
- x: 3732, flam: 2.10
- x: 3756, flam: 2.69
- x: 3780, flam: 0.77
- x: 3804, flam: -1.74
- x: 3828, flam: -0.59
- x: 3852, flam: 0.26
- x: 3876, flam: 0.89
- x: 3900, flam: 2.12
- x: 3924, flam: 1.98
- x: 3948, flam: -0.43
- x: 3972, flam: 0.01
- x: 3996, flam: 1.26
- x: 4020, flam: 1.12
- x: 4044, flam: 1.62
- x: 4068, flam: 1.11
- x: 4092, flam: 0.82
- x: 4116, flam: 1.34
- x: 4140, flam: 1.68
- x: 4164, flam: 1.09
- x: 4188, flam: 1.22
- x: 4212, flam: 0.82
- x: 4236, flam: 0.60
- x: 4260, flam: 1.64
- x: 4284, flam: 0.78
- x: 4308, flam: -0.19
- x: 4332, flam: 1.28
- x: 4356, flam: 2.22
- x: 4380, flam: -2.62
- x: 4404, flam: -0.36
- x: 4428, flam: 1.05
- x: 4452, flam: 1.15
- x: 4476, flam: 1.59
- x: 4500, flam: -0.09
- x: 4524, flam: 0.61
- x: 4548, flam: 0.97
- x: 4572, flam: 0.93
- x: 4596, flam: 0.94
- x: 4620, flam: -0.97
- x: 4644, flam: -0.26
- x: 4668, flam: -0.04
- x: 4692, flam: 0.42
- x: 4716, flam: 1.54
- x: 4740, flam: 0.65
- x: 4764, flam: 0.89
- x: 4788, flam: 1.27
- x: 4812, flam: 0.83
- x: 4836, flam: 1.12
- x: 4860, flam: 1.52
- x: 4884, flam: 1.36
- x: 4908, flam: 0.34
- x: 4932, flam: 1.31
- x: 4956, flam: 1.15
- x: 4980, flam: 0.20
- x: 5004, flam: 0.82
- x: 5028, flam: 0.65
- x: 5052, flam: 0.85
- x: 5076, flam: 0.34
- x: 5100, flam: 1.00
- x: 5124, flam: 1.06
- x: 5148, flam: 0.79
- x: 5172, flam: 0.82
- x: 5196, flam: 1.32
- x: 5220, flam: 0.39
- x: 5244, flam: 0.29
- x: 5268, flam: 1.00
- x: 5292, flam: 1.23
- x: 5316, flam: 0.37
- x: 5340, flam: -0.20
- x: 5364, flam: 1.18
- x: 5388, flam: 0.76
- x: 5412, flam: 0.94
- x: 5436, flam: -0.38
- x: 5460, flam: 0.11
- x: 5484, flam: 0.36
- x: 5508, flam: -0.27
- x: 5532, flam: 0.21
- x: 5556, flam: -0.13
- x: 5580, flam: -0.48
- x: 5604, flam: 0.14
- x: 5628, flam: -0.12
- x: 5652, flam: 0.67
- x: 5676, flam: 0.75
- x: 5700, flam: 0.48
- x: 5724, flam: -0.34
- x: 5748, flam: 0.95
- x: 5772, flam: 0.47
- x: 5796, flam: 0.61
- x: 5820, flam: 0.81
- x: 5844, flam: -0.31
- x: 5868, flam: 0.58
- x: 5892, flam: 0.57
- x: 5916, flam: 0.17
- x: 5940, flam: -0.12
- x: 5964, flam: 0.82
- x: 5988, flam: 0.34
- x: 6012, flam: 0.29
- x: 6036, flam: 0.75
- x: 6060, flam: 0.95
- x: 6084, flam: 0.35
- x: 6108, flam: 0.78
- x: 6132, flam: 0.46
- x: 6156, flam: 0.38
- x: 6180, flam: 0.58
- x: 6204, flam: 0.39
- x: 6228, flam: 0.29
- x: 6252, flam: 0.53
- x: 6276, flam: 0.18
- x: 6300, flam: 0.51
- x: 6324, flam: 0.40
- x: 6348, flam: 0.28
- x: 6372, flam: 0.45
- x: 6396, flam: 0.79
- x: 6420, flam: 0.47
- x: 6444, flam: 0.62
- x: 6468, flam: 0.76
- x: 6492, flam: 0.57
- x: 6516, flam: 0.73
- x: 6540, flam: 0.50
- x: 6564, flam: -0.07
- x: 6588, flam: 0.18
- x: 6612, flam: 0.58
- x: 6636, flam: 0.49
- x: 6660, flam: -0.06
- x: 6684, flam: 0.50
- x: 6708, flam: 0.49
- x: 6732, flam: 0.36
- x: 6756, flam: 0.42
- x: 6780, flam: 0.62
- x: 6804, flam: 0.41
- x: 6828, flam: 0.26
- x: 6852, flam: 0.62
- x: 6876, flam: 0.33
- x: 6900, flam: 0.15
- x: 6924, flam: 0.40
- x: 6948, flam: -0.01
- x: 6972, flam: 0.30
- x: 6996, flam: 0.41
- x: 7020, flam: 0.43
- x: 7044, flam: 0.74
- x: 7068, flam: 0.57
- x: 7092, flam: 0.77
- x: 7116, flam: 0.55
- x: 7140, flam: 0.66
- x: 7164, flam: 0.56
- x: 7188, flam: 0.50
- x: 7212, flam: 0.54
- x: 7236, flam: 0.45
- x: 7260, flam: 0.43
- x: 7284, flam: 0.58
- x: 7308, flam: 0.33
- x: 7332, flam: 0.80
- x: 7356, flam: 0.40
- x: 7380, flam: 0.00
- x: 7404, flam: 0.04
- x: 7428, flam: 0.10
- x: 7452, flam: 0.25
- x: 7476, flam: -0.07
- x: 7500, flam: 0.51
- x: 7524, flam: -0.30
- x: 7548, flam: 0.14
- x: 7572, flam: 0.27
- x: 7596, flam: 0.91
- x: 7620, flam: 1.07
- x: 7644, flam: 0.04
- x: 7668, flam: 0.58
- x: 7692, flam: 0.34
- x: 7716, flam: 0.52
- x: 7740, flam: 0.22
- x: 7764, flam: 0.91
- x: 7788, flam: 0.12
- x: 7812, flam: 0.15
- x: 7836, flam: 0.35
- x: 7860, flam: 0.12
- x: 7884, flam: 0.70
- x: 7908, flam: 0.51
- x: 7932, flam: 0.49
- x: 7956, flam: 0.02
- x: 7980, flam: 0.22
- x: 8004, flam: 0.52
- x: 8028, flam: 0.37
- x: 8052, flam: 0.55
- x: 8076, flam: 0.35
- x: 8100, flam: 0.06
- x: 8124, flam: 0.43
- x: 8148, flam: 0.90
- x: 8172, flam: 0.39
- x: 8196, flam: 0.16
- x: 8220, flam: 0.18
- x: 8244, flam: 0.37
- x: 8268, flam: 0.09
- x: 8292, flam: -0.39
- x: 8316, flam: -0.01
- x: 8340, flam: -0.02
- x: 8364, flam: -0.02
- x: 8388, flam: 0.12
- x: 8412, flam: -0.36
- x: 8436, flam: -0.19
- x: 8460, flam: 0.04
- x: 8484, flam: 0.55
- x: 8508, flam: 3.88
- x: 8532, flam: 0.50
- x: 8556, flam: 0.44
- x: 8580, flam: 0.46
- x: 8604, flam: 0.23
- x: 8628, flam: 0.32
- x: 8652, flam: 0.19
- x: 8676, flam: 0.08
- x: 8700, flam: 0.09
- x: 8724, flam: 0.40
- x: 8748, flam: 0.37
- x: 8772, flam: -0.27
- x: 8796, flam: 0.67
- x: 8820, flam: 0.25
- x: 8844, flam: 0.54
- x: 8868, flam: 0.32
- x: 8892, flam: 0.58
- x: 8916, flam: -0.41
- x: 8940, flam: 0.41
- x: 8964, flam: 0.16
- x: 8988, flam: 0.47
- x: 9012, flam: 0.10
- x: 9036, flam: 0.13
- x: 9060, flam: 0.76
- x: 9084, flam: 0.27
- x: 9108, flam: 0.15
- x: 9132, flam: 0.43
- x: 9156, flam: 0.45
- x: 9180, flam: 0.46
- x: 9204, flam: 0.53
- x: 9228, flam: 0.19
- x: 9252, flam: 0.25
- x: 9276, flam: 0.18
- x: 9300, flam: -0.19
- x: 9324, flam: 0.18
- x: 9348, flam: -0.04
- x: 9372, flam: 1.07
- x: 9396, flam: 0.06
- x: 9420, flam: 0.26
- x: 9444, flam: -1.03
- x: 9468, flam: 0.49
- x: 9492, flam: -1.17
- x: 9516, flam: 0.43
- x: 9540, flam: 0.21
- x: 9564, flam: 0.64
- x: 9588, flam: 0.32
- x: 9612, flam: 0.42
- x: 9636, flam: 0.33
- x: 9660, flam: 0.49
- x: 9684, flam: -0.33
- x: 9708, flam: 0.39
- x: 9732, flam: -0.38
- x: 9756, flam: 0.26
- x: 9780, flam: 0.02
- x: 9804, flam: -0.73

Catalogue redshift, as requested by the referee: 1.283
